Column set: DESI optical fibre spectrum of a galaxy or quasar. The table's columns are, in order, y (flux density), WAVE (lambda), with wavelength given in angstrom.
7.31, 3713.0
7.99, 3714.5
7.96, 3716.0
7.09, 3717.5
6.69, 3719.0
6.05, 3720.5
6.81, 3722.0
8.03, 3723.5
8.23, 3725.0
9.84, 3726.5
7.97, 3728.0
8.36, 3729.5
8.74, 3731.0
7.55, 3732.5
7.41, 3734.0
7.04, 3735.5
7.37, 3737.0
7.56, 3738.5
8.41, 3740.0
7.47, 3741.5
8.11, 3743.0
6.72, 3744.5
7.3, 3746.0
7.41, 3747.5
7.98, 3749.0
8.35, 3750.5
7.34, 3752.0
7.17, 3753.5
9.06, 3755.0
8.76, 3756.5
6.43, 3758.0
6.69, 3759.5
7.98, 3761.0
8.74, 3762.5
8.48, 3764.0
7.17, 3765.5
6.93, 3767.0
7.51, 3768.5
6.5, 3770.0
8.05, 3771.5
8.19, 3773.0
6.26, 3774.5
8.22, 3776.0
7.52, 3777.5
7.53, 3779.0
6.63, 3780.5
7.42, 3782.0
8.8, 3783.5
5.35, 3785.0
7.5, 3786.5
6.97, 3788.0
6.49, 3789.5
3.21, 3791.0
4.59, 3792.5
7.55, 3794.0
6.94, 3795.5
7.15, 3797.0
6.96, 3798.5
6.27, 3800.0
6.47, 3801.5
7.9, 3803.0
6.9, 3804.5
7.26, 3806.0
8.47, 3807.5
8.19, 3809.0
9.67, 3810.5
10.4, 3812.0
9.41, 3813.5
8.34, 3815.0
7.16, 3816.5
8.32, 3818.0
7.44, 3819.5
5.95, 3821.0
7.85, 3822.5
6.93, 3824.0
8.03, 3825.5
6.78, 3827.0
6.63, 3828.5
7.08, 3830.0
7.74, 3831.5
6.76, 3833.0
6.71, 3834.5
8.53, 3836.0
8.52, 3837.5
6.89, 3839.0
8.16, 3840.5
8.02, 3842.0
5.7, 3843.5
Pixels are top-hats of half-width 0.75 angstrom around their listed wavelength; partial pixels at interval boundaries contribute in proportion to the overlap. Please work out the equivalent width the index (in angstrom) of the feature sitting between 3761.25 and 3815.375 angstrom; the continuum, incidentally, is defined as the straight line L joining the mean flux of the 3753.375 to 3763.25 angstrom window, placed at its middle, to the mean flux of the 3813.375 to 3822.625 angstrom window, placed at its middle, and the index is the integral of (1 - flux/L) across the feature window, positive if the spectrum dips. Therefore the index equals 2.7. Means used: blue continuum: 7.87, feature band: 7.39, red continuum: 7.67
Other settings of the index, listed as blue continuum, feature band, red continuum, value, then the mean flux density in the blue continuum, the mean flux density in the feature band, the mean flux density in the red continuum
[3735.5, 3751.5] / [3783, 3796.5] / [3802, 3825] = 2.61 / 7.63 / 6.35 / 8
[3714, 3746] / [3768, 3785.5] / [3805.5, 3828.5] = 1.07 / 7.67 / 7.36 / 7.98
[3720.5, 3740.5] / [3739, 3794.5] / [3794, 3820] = 3.78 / 7.87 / 7.32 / 7.83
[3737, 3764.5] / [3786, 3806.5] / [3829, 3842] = 2.91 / 7.76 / 6.56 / 7.56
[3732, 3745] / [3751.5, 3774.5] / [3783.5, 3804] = -1.78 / 7.53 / 7.62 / 6.5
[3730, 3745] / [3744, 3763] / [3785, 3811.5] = -0.53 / 7.67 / 7.69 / 6.96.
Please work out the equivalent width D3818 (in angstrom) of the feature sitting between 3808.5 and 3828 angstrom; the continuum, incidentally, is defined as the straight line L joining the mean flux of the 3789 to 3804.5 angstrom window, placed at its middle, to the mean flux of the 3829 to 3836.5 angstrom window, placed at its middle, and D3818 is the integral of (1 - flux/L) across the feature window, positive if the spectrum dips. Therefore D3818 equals -3.12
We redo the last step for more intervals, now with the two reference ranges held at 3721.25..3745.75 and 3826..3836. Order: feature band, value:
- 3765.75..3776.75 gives 0.3 angstrom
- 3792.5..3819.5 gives -1.7 angstrom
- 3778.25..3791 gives 1.0 angstrom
